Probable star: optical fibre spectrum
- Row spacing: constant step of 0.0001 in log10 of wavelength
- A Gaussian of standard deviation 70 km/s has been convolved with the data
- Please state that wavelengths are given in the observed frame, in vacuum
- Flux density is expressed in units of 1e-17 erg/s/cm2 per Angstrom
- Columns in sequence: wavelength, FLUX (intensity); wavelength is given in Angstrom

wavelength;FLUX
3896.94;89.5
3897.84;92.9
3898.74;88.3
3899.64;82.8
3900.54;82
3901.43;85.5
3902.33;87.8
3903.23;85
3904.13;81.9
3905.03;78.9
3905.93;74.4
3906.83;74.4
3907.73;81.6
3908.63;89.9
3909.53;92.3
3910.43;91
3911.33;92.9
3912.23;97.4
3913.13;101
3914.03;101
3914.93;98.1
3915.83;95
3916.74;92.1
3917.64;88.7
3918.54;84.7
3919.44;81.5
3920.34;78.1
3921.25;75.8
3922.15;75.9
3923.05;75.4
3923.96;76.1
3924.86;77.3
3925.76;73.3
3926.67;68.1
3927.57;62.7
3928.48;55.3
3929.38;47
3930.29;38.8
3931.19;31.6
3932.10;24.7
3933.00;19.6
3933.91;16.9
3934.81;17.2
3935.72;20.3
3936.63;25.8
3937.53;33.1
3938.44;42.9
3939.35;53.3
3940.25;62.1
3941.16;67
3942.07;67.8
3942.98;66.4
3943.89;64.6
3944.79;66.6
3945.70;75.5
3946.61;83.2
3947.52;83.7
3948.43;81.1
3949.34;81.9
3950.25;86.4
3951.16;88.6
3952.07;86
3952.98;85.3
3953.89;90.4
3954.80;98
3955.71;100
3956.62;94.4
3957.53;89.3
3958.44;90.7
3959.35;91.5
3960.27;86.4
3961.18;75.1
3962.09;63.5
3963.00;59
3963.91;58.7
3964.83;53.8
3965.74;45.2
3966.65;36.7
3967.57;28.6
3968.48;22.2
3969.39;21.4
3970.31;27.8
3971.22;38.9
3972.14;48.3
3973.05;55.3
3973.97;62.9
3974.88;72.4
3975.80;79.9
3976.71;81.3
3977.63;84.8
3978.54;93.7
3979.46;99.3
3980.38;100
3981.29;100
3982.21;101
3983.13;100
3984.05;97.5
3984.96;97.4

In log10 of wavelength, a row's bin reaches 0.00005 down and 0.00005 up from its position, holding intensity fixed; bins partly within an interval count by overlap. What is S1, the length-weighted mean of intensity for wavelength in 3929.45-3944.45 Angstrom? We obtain 41.1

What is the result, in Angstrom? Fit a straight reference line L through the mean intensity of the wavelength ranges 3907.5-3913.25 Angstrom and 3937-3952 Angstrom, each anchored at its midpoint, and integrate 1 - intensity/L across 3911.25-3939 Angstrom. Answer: 7.0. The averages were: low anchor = 92.3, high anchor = 69.2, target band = 63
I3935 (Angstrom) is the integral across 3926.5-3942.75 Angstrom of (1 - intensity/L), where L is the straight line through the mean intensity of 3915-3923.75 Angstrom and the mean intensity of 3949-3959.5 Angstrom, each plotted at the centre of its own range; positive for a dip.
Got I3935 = 8.4 Angstrom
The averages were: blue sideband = 83.4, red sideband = 90.3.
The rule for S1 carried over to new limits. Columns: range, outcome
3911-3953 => 67.1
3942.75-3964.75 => 80.8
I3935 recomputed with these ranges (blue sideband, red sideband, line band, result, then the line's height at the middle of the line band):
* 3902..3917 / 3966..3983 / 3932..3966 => 3.2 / 74.2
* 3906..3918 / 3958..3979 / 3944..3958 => -3.3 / 69.7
